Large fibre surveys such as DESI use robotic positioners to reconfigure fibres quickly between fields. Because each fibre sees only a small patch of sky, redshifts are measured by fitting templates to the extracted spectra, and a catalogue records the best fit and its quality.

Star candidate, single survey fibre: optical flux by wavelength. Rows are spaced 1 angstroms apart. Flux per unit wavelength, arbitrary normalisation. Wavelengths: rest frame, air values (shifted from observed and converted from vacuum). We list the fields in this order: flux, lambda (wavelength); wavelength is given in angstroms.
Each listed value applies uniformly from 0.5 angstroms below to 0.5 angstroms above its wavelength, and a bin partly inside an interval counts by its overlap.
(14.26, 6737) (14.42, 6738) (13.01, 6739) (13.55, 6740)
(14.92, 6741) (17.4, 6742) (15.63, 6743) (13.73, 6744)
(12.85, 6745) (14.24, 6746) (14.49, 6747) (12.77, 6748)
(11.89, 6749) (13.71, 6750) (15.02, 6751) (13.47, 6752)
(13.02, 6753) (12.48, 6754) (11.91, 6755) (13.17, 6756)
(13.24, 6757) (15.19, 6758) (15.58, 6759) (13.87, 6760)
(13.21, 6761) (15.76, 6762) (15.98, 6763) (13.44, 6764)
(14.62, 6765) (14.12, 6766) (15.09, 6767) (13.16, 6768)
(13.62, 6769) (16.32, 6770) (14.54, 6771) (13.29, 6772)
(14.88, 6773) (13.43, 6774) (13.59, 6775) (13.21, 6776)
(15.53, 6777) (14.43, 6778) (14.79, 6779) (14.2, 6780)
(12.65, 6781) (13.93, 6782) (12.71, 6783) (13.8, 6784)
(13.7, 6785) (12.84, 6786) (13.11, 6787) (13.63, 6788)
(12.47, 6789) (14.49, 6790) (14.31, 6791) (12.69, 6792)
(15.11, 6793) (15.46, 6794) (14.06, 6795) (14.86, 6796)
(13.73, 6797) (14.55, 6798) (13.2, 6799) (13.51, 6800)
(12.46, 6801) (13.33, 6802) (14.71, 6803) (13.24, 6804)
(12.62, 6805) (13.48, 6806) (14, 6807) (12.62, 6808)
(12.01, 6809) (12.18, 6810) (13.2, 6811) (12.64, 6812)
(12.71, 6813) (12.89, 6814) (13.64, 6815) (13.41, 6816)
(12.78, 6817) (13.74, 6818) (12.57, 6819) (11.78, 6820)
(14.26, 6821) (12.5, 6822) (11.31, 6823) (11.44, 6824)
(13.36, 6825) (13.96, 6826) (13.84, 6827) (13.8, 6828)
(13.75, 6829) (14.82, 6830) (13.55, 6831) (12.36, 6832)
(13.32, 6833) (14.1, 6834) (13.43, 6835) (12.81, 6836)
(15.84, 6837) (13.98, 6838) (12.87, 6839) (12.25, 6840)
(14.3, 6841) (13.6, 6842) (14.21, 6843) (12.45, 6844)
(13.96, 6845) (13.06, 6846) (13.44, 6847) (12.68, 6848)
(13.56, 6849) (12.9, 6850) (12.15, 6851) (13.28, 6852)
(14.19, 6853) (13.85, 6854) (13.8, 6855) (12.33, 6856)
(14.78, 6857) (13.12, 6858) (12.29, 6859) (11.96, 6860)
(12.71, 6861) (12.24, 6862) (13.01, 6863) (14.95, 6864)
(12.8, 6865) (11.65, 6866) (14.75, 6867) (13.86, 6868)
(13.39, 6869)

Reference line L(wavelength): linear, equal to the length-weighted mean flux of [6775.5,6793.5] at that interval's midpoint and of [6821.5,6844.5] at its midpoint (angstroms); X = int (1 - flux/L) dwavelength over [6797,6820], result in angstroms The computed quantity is 0.7 angstroms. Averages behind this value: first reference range 13.8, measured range 13.1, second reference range 13.4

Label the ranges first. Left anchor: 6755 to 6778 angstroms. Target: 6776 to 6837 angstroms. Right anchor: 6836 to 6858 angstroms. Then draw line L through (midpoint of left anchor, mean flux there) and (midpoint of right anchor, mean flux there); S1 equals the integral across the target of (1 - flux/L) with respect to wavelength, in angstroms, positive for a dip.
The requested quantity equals 1.8 angstroms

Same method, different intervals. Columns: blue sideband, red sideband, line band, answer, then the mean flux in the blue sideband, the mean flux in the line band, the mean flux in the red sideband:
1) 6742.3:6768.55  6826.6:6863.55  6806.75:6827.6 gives 1.0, 13.9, 12.9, 13.4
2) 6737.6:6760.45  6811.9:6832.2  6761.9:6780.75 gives -1.0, 13.9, 14.4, 13.1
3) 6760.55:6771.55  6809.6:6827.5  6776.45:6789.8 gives 0.3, 14.5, 13.7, 12.9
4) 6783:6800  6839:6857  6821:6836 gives 0.3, 13.8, 13.3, 13.3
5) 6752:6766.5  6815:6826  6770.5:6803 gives -1.0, 14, 13.8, 12.8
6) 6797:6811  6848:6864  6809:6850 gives -0.2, 13.2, 13.2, 13.1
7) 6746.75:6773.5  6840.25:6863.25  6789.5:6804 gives -0.4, 14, 14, 13.2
